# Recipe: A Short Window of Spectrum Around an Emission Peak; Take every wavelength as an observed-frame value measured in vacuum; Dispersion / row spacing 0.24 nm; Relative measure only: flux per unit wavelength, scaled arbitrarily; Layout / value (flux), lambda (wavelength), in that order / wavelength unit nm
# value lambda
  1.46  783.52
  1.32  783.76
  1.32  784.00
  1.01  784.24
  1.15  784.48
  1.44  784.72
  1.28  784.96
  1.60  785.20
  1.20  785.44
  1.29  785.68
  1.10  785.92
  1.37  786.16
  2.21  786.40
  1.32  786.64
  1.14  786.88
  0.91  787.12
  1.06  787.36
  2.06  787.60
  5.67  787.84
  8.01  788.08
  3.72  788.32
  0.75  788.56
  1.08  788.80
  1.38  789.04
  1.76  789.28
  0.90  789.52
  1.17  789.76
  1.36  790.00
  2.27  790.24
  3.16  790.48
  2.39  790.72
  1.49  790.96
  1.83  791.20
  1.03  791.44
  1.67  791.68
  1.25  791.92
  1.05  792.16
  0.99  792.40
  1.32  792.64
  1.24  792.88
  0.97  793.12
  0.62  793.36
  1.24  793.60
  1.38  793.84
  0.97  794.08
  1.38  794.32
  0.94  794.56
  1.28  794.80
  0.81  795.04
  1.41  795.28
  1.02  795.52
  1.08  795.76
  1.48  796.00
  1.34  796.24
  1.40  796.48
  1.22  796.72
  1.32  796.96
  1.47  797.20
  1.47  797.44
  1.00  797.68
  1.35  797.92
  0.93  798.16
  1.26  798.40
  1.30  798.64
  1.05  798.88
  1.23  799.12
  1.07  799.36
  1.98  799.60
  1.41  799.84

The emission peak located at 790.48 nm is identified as [N II]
